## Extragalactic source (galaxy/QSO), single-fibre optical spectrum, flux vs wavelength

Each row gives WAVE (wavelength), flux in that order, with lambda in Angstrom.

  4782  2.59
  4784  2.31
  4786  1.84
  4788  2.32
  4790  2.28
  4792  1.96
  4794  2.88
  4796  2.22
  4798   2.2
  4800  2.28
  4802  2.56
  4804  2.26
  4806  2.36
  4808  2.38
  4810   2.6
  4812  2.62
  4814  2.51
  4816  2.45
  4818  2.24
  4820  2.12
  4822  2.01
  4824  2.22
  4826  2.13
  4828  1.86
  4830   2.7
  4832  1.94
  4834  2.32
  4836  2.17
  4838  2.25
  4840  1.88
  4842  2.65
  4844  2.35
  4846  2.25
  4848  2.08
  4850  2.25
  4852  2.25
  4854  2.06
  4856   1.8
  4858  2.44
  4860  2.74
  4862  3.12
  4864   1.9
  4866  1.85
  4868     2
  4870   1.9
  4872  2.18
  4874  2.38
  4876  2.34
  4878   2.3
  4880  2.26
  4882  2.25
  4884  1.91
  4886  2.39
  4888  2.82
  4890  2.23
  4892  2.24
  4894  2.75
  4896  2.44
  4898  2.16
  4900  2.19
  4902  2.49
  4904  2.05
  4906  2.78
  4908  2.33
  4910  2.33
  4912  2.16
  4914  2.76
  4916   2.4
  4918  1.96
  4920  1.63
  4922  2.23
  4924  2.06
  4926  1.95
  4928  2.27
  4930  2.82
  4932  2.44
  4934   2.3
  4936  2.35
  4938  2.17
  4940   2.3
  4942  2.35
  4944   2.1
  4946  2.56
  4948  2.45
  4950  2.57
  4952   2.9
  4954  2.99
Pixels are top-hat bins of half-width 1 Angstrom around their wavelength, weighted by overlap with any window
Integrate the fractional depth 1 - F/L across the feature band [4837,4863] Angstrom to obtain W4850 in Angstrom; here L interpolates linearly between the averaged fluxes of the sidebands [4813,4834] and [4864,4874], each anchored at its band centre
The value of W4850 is -2.7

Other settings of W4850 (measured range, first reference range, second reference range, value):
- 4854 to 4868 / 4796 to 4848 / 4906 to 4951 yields 0.15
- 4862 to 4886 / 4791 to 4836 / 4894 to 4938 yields 1.39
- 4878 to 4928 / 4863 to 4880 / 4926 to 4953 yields -0.74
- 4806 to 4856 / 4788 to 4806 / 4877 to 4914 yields 1.76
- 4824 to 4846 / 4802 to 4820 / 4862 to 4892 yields 1.14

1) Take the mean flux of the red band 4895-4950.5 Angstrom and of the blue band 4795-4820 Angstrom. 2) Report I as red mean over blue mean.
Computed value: 1.0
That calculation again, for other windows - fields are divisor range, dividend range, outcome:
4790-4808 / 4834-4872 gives 0.95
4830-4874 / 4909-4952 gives 1.04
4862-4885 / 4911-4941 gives 1.04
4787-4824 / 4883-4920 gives 1.00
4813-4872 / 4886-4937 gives 1.05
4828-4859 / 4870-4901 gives 1.04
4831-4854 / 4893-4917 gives 1.09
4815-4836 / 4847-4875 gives 1.01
